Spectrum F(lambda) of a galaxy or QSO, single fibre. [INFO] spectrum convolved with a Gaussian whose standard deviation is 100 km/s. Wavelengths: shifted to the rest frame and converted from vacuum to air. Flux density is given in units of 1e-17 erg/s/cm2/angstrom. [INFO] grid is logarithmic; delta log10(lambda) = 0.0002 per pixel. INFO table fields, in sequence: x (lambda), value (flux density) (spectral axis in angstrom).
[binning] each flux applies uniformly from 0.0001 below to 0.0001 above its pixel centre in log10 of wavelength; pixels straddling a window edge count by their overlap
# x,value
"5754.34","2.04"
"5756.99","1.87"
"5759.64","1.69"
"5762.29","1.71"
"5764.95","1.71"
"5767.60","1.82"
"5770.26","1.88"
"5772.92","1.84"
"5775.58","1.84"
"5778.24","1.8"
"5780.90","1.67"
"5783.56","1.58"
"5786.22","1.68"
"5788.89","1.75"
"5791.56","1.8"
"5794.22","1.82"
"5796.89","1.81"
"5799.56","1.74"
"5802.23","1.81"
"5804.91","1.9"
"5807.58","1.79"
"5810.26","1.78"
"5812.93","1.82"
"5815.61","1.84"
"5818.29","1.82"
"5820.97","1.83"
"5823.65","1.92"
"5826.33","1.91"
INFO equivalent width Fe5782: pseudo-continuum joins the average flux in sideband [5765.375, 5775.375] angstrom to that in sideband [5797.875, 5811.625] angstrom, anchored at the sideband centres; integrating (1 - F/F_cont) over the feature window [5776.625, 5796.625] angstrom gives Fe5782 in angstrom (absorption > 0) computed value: 0.93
